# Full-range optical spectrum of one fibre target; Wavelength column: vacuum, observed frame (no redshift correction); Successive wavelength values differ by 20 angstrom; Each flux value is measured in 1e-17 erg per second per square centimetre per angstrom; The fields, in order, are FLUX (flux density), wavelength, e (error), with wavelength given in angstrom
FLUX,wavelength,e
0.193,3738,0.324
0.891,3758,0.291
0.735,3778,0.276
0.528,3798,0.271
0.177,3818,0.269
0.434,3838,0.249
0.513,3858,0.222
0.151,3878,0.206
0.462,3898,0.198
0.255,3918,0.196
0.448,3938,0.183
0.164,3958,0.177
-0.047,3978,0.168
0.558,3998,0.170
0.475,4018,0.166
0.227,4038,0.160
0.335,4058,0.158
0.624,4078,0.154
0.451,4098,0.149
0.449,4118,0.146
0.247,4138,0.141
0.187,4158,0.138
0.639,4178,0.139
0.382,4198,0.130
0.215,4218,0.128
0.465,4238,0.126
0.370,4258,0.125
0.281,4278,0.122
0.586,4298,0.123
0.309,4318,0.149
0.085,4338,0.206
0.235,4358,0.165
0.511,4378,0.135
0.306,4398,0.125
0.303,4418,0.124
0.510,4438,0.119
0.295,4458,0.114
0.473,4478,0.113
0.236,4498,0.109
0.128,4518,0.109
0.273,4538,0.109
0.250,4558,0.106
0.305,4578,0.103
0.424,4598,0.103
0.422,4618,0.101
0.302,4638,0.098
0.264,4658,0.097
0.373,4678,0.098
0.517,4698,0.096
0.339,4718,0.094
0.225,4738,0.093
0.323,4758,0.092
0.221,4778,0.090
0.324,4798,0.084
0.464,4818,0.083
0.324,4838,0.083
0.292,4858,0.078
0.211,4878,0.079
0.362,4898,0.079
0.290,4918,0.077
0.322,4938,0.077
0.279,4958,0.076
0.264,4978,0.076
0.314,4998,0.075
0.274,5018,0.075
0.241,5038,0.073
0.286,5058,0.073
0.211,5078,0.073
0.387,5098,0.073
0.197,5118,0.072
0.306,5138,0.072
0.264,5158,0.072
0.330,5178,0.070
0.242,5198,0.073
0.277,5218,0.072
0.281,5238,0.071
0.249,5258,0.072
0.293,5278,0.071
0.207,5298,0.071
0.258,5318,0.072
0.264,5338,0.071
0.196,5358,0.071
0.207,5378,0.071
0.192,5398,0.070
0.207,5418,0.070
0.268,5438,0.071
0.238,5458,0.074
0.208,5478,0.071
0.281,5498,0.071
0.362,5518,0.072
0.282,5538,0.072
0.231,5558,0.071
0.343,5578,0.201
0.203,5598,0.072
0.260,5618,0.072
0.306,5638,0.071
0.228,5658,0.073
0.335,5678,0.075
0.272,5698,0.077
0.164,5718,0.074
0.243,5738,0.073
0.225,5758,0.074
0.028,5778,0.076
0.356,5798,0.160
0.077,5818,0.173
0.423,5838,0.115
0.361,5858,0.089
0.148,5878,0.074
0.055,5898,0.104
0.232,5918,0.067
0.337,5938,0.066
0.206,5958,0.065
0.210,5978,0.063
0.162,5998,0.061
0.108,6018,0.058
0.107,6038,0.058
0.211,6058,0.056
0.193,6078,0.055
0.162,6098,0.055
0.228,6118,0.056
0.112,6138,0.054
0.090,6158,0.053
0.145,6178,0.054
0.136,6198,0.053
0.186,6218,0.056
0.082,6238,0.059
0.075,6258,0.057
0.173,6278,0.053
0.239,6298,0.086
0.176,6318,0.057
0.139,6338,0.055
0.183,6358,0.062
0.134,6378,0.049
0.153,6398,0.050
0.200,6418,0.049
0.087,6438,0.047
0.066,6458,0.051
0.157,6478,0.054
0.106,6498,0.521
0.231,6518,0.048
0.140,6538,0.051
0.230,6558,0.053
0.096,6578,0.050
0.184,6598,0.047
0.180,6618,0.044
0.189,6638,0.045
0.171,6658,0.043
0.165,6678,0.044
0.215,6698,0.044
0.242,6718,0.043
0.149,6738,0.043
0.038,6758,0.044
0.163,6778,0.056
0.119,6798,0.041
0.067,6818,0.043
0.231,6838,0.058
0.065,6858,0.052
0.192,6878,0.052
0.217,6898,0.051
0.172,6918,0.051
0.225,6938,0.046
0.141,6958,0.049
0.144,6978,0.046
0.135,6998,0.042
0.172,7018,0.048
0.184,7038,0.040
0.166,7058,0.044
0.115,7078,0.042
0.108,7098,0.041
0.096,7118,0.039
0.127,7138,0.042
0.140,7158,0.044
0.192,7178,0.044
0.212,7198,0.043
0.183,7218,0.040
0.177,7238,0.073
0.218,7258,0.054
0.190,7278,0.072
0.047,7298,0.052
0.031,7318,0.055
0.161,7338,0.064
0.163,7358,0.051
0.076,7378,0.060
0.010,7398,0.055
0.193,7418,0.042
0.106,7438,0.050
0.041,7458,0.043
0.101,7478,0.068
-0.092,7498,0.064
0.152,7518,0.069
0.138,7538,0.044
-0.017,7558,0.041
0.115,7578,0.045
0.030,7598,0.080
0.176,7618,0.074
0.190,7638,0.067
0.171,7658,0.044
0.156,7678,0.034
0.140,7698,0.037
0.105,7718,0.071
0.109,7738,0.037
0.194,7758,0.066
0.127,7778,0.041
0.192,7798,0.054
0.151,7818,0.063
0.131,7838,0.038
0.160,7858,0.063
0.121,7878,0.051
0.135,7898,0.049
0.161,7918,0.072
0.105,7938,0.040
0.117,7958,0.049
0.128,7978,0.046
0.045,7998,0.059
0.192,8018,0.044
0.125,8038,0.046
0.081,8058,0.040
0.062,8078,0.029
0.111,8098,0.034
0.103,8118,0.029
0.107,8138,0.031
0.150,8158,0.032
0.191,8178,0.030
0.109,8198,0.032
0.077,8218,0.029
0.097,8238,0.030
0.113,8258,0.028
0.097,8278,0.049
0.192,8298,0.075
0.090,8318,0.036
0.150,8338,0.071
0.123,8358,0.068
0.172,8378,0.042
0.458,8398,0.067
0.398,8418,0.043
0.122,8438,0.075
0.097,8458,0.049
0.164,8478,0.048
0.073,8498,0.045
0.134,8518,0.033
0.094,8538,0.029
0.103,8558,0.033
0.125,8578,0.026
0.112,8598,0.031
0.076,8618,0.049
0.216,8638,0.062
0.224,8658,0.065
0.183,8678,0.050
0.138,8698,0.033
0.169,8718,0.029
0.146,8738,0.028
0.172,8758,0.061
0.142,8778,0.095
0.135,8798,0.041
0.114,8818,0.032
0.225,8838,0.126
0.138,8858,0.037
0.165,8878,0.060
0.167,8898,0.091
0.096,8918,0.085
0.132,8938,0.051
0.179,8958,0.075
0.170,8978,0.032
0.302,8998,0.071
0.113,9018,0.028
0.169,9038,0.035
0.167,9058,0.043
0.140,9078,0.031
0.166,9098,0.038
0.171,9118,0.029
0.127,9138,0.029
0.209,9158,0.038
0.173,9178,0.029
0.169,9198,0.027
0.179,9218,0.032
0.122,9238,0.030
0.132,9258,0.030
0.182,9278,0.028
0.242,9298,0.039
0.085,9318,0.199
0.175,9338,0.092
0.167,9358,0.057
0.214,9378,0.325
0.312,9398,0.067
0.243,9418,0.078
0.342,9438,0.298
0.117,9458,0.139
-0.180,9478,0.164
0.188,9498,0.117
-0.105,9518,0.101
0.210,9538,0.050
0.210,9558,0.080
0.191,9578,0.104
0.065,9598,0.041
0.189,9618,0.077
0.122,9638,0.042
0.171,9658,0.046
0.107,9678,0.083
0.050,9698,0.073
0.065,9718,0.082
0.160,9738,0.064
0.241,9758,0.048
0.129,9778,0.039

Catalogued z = 1.25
